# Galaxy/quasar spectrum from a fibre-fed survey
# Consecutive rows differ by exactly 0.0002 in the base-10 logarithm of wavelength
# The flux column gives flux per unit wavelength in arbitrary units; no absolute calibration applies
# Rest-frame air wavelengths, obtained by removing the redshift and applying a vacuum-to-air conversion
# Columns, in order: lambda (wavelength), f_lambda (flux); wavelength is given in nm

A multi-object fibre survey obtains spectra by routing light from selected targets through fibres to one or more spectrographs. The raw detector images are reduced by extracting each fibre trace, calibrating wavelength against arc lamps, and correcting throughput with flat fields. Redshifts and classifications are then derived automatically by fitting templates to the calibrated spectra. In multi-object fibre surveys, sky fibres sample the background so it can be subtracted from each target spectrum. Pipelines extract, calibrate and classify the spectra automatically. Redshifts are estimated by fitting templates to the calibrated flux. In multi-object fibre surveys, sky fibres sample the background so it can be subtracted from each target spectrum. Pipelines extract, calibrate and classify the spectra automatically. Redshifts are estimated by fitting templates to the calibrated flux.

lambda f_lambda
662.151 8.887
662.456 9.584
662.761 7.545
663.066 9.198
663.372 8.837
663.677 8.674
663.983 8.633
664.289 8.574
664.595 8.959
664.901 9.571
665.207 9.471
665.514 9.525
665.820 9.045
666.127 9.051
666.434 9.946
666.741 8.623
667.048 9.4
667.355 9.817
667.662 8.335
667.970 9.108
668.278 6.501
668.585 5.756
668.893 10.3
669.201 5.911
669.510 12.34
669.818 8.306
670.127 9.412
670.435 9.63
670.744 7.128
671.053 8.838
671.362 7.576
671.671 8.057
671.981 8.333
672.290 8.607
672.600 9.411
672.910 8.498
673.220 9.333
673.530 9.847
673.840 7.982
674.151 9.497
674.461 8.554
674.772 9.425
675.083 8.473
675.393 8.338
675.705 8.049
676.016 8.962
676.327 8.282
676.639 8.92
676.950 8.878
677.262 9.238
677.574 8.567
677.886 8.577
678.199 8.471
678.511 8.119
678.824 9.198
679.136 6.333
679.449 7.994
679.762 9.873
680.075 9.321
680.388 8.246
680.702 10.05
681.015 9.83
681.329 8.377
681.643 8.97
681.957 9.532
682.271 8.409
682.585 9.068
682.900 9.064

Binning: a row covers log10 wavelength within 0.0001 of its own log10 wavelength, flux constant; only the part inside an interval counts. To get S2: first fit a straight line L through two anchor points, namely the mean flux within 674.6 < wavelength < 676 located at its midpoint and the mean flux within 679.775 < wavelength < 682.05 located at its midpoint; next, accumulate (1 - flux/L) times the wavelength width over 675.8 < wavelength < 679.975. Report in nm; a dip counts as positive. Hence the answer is 0.15 nm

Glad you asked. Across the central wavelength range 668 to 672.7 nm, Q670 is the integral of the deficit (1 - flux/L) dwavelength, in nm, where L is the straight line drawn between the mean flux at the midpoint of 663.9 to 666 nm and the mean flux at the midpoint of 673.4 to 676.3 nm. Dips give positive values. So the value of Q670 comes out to 0.269 nm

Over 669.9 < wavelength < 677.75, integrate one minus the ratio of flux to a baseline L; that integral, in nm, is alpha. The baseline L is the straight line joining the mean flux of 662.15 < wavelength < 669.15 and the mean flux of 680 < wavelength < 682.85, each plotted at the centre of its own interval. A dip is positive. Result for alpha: 0.206 nm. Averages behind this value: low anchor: 8.8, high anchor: 9.08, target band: 8.71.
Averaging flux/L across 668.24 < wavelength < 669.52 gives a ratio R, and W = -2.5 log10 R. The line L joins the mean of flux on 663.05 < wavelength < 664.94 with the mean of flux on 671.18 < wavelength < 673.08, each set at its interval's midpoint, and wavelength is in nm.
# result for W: 0.10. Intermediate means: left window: 8.86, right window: 8.43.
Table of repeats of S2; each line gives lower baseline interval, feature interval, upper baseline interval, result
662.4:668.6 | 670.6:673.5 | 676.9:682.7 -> 0.106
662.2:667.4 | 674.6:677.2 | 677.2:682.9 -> 0.052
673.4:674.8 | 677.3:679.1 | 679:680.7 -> 0.040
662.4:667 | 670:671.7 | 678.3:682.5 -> 0.090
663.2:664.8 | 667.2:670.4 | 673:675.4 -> 0.086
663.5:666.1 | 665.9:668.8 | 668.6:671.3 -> 0.118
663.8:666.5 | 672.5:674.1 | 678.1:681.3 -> -0.019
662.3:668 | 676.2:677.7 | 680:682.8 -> 0.046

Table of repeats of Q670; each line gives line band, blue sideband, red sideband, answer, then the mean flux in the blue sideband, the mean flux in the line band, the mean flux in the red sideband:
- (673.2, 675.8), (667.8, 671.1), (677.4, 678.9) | -0.094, 8.46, 8.82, 8.56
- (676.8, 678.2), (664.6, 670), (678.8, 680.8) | -0.014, 8.89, 8.77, 8.65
